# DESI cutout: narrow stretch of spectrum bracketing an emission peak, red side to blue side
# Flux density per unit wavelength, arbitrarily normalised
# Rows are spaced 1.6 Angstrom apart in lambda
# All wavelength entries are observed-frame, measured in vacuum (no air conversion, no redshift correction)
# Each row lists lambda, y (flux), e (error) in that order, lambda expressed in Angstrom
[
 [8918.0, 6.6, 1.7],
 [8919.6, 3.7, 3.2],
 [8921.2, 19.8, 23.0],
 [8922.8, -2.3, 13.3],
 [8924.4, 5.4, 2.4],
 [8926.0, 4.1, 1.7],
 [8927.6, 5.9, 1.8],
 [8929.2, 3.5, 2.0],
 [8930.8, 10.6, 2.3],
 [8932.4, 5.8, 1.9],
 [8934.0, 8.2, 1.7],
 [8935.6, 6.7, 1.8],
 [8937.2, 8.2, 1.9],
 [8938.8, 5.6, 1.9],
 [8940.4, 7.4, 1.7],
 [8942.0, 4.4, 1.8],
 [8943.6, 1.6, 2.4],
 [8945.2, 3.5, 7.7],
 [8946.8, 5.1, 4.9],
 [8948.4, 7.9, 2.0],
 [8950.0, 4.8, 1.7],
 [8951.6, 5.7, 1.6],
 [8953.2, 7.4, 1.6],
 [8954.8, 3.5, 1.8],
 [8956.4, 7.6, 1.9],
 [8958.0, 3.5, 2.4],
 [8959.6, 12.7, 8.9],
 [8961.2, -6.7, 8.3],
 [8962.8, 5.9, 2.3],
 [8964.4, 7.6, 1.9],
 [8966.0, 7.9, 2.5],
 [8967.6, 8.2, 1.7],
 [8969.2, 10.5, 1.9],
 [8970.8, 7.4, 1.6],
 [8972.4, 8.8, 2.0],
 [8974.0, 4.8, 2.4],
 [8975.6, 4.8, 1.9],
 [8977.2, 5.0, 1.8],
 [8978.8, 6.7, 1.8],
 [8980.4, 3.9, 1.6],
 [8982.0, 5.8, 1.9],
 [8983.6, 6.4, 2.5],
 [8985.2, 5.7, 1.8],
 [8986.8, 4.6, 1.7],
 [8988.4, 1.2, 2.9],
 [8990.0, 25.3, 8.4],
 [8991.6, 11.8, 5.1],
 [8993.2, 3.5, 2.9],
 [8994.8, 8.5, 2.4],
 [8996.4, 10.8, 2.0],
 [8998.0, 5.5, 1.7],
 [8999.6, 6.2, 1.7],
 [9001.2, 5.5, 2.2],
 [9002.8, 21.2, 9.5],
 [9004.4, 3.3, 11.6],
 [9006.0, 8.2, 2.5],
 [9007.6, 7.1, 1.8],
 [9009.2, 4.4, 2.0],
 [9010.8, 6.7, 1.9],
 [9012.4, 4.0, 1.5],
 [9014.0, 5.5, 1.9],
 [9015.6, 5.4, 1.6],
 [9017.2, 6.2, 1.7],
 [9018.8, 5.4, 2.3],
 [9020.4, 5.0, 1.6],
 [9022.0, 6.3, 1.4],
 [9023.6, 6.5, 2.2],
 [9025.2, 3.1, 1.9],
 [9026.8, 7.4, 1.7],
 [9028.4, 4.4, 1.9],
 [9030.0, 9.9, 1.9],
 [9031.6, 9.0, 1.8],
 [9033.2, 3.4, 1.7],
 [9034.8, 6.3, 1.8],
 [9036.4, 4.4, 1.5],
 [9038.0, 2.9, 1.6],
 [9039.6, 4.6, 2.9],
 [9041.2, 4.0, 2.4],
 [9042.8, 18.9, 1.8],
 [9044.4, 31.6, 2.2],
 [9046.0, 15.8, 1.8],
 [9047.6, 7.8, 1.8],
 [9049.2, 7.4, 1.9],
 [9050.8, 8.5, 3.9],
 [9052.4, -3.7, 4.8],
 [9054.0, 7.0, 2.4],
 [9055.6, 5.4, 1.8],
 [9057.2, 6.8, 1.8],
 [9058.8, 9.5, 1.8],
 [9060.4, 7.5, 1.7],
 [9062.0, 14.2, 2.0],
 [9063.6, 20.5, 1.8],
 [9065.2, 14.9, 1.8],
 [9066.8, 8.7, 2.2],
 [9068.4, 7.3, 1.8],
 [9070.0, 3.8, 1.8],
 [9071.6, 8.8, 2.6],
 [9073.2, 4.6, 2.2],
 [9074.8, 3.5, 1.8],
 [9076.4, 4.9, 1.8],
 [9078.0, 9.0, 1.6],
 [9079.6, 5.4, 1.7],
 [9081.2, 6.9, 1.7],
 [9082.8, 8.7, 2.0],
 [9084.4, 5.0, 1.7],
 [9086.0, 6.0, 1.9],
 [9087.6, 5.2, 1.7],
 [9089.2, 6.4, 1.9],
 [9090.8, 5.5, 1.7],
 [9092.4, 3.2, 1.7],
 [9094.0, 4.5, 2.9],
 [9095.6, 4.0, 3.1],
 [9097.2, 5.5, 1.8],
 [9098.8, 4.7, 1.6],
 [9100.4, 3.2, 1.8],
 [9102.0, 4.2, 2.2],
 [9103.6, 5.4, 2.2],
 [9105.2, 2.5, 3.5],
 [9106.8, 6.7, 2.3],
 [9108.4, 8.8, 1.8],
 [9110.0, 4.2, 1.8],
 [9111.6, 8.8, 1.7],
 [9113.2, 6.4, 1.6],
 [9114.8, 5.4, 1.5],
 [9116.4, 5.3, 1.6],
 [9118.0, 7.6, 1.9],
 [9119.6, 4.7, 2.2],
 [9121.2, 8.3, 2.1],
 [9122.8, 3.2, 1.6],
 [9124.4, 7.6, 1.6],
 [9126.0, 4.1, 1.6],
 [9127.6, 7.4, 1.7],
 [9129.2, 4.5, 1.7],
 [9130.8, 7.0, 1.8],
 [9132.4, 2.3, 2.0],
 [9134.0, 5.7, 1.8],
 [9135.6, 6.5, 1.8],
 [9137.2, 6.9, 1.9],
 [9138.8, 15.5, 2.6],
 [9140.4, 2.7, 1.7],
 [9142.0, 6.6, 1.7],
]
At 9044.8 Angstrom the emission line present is [S II] 6716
